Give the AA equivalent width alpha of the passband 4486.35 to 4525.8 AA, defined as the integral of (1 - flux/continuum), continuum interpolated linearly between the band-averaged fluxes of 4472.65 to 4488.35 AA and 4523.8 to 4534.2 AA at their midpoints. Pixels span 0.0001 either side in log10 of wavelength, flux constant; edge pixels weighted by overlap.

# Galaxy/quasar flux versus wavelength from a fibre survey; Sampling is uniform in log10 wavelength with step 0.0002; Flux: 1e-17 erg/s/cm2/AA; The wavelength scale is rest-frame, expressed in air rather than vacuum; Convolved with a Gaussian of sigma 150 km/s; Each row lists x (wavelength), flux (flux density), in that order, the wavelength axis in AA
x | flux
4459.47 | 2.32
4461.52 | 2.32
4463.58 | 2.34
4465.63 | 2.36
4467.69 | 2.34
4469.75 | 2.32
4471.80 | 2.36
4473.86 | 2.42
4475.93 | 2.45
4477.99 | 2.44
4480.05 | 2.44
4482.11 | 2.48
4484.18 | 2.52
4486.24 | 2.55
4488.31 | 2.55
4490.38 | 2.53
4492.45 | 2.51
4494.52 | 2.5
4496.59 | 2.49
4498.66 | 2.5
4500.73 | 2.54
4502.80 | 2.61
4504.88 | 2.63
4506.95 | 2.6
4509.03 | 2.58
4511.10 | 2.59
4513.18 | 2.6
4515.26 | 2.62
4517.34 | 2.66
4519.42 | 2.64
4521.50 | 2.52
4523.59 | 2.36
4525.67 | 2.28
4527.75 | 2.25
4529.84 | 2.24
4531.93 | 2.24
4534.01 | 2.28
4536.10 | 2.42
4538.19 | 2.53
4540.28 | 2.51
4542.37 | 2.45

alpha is -3.09 AA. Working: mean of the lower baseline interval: 2.47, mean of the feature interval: 2.55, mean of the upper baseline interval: 2.27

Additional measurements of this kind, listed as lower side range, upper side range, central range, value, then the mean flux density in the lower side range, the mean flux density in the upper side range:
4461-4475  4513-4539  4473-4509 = -2.0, 2.35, 2.43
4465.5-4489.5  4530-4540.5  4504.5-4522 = -1.5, 2.44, 2.37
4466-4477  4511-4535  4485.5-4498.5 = -0.7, 2.38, 2.43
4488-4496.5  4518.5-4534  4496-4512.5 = -0.8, 2.52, 2.35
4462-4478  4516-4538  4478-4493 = -0.8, 2.37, 2.4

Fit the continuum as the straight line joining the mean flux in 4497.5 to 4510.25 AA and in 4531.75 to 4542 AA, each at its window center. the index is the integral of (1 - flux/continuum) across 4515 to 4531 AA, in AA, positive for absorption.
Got 0.31 AA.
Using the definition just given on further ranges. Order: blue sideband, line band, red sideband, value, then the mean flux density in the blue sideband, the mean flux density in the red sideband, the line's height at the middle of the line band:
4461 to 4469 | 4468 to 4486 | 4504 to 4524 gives -0.2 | 2.34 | 2.59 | 2.4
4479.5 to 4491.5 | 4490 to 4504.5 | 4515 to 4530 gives -0.2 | 2.51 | 2.45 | 2.49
